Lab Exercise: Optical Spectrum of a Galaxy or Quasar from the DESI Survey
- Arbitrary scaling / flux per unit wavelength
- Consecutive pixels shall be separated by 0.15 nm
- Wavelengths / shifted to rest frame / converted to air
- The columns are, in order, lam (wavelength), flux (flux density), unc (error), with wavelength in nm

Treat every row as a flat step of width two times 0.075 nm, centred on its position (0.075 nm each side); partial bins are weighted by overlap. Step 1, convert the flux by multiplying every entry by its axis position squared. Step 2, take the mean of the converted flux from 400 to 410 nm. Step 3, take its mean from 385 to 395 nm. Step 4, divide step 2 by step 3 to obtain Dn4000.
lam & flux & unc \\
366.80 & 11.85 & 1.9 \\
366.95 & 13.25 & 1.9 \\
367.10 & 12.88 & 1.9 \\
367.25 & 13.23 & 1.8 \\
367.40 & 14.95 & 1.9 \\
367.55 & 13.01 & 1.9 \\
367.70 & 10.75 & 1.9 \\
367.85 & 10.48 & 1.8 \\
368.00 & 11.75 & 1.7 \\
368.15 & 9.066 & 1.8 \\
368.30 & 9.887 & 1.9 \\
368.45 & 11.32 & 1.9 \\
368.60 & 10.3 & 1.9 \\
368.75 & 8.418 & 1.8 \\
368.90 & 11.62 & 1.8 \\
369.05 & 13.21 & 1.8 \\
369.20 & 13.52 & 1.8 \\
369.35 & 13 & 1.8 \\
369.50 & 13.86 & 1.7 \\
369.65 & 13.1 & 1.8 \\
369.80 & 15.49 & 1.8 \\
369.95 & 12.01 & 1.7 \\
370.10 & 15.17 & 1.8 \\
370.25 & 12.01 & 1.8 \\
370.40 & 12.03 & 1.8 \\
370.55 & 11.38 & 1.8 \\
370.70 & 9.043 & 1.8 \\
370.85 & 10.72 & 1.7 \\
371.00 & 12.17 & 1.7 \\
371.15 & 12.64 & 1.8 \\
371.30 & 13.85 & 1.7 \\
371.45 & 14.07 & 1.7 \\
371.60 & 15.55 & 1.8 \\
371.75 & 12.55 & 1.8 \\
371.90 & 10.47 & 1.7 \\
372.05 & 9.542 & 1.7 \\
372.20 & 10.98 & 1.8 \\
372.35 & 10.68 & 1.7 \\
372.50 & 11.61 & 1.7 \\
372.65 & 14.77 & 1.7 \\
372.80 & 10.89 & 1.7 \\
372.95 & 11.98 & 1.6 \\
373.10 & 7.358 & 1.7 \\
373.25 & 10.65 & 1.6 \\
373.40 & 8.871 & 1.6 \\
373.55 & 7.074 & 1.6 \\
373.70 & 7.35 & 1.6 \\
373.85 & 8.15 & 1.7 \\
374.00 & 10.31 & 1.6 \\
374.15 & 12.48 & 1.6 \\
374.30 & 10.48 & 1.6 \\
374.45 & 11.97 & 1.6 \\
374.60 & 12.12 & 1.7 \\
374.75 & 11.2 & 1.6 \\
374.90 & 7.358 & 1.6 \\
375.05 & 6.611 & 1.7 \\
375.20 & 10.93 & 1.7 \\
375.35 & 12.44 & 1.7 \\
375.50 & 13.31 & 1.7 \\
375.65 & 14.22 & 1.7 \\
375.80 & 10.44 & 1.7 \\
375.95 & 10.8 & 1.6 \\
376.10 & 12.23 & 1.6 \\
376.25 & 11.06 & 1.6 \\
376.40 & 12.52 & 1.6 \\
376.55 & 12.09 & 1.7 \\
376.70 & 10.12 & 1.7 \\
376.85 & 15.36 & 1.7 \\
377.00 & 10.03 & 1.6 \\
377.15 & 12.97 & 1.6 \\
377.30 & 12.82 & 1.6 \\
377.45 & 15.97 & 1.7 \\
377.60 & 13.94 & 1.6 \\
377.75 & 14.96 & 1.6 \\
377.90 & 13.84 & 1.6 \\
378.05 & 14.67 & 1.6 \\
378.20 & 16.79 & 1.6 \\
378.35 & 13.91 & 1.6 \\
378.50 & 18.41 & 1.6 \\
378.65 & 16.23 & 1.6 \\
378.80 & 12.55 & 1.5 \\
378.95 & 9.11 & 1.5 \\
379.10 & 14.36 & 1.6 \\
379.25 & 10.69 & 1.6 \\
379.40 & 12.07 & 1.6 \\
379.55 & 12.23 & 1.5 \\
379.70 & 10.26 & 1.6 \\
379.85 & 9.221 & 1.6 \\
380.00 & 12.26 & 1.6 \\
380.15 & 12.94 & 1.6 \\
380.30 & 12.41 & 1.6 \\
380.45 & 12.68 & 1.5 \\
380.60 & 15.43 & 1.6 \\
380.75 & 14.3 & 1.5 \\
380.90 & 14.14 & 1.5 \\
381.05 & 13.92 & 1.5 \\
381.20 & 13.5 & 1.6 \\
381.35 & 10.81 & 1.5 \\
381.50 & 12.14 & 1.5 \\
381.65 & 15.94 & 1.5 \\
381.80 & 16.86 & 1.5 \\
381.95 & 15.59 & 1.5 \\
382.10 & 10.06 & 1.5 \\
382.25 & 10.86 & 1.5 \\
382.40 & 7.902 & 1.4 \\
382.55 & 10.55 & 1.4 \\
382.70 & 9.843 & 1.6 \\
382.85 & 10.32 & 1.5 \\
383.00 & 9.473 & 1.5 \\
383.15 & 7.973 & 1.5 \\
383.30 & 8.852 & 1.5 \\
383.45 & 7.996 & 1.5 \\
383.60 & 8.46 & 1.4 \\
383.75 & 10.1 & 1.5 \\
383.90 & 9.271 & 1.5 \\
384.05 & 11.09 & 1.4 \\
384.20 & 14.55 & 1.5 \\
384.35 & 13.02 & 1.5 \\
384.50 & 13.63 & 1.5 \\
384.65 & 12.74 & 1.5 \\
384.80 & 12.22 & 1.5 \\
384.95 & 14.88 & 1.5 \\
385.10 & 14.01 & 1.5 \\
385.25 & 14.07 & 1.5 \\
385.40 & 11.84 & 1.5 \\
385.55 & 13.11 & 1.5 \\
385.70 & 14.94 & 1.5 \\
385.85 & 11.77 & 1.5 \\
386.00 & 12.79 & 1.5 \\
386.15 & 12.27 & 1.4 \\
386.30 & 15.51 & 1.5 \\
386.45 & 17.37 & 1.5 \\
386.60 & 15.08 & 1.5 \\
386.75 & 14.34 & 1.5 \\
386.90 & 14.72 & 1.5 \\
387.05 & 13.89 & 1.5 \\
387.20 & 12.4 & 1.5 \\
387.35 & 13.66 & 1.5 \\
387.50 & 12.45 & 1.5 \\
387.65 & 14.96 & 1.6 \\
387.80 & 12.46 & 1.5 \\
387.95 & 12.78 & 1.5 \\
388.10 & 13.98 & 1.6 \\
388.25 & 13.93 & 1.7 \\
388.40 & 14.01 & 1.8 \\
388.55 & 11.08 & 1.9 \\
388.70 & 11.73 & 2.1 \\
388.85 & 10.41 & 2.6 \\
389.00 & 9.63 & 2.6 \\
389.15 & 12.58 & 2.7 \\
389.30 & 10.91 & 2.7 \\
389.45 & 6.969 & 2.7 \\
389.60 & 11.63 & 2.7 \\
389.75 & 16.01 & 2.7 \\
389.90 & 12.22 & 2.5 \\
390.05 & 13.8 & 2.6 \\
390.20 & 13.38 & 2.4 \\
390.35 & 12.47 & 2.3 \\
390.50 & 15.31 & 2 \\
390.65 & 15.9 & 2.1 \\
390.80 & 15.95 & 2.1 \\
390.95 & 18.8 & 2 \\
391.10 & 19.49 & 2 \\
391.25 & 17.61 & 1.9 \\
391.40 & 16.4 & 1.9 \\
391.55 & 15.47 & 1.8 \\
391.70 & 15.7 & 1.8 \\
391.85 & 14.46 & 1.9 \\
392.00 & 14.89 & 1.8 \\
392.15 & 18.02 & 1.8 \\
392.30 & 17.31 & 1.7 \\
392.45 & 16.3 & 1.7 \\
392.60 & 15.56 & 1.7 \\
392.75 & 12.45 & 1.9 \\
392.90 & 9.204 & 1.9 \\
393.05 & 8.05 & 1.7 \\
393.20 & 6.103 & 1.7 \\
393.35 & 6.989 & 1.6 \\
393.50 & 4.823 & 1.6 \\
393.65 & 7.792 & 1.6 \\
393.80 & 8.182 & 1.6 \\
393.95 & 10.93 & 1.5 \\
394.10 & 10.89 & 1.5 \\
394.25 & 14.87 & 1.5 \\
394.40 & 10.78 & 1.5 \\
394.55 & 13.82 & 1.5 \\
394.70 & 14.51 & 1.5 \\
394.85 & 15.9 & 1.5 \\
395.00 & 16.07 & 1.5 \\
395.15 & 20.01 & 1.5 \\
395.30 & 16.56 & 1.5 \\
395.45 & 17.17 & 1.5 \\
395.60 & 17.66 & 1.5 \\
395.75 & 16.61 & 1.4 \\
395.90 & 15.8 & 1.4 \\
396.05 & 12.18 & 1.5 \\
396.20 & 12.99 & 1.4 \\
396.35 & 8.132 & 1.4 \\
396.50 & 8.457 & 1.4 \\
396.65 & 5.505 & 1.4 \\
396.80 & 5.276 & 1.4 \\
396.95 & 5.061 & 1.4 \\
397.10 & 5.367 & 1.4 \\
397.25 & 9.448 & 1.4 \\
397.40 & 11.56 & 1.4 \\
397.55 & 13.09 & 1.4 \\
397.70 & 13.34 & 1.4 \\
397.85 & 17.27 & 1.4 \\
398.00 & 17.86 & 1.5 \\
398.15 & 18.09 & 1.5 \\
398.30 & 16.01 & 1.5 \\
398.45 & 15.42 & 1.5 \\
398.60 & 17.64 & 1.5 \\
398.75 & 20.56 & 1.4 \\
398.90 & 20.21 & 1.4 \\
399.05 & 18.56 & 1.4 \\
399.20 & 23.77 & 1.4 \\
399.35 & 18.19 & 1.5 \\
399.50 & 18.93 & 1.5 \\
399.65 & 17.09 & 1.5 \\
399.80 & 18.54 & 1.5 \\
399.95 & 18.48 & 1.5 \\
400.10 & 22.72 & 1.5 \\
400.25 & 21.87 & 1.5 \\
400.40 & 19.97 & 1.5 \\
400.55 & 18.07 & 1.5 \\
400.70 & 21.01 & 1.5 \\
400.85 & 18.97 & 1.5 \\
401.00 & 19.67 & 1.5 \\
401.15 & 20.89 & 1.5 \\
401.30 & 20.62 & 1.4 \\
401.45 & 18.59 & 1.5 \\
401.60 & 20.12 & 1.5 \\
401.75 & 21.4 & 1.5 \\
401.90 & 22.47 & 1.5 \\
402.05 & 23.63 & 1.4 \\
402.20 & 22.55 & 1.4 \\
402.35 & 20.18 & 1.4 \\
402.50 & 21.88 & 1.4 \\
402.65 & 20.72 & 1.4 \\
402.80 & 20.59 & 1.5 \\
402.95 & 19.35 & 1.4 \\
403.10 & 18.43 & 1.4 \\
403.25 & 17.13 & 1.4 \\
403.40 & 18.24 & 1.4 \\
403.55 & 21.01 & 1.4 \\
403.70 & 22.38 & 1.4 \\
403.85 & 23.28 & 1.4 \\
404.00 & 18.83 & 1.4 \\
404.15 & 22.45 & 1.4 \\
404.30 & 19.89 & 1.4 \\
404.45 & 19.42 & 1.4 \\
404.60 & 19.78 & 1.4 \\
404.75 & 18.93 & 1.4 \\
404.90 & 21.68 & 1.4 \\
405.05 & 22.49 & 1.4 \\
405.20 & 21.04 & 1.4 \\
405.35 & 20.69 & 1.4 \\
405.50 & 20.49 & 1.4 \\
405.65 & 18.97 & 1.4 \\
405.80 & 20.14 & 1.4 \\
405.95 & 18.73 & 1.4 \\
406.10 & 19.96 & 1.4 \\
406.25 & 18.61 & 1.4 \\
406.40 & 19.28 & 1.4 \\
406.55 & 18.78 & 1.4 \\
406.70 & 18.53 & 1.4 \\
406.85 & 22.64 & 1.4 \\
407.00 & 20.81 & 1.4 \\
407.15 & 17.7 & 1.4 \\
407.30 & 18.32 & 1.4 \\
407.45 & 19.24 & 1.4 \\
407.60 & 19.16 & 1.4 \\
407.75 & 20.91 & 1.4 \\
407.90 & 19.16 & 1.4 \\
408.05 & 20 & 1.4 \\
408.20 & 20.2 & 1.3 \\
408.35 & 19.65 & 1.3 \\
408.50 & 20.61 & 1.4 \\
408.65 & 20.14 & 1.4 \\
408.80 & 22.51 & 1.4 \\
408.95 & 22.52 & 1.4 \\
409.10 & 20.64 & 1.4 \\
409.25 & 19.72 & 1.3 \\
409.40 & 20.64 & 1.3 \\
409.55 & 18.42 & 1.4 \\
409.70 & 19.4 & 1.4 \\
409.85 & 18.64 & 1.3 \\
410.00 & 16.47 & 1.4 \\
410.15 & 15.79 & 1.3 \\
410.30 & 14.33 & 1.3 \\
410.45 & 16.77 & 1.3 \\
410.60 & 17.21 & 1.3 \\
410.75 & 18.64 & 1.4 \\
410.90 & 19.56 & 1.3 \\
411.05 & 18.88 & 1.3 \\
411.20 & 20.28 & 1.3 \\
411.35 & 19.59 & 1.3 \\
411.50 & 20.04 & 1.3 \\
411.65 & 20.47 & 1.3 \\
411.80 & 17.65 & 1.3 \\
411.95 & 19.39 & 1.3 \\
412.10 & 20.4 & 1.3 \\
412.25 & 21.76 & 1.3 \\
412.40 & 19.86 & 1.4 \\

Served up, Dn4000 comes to 1.65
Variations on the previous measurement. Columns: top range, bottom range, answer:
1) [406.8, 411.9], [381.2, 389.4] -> 1.76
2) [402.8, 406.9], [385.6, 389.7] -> 1.69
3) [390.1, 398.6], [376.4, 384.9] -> 1.15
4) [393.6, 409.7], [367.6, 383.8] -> 1.73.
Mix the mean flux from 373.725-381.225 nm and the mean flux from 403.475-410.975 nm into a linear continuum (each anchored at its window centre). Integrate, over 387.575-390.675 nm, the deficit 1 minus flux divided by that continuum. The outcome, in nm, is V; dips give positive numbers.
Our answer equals 0.54 nm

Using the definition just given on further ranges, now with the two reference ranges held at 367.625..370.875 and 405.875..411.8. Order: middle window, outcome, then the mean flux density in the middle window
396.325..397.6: 0.69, 7.88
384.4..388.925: 0.49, 13.4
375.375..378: 0.08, 12.8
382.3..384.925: 0.71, 10.6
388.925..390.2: 0.31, 11.8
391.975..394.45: 0.76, 11.3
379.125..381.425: 0.22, 12.5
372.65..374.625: 0.39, 10.1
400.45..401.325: -0.10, 19.8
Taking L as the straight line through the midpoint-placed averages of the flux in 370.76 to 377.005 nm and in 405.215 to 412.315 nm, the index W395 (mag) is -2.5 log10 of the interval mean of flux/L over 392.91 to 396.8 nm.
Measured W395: 0.34 mag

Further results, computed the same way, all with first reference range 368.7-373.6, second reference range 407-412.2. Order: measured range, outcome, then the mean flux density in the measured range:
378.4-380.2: 0.07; 12.5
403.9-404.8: -0.10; 20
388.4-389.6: 0.38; 10.8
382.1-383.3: 0.42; 9.55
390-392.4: -0.02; 16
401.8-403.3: -0.16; 20.8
